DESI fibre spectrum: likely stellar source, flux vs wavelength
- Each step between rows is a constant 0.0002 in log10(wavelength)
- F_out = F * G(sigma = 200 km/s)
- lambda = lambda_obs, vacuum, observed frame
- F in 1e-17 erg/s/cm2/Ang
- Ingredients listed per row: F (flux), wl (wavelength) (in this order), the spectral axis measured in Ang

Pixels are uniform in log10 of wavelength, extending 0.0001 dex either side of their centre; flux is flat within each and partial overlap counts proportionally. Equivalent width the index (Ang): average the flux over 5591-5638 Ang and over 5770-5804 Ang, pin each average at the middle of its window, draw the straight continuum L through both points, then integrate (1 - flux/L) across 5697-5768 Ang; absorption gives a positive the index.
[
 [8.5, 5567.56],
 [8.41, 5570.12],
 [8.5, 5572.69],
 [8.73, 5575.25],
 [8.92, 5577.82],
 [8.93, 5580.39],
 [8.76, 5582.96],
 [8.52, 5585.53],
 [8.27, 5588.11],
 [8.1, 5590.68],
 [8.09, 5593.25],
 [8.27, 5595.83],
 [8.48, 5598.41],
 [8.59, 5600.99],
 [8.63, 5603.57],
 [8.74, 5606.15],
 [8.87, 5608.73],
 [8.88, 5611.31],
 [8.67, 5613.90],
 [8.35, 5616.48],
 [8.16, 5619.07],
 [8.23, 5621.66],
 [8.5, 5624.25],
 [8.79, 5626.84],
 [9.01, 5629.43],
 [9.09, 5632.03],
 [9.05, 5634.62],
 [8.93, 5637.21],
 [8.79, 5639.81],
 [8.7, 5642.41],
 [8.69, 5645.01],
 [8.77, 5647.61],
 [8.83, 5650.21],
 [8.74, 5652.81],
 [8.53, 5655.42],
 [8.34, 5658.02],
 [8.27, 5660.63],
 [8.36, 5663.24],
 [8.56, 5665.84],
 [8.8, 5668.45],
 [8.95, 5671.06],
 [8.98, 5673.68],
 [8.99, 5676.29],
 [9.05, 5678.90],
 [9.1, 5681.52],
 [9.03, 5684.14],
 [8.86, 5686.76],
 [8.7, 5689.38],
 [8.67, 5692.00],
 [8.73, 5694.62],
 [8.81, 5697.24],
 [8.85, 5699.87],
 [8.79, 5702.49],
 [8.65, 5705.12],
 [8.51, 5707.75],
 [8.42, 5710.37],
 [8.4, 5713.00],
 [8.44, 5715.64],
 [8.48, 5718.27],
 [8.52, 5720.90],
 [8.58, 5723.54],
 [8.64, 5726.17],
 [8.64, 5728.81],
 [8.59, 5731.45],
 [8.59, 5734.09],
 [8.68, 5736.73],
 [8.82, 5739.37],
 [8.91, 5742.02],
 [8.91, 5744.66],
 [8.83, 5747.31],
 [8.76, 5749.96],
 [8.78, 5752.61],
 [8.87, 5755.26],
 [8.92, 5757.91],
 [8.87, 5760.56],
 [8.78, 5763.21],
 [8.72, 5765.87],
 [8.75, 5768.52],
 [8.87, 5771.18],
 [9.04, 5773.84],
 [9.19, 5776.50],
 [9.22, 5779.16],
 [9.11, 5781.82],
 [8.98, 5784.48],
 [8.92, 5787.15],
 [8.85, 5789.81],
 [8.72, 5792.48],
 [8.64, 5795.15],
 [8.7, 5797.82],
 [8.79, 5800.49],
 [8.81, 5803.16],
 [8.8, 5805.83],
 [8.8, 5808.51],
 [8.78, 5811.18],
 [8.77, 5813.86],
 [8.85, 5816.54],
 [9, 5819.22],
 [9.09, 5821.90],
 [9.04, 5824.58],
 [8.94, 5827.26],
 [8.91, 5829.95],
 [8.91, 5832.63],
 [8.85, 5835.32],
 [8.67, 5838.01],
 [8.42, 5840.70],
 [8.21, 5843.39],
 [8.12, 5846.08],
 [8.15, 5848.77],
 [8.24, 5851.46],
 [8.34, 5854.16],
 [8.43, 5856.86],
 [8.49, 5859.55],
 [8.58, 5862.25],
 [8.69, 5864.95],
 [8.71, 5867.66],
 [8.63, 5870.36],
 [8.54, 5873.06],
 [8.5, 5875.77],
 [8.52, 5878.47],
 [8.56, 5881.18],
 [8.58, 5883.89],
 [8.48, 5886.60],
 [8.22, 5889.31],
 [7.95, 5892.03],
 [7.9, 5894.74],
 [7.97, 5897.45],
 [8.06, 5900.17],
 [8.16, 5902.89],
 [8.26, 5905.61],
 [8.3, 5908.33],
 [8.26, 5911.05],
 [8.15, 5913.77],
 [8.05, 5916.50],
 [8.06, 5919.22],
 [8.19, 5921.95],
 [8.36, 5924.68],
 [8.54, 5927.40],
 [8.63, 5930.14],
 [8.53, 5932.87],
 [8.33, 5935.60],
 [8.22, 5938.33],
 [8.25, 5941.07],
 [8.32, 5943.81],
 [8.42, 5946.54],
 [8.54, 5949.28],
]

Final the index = 1.0 Ang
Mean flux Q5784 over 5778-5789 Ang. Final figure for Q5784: 9.05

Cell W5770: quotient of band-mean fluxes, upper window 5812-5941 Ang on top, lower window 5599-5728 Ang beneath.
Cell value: 0.97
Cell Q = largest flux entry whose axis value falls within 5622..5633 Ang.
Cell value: 9.09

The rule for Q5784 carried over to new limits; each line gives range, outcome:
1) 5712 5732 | 8.53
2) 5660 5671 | 8.57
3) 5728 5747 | 8.74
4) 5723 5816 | 8.82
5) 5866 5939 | 8.32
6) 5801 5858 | 8.67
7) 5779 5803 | 8.86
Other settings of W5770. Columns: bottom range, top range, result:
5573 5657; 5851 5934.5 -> 0.97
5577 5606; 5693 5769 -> 1.02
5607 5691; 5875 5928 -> 0.94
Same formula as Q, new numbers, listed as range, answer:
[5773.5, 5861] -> 9.22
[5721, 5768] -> 8.92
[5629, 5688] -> 9.1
